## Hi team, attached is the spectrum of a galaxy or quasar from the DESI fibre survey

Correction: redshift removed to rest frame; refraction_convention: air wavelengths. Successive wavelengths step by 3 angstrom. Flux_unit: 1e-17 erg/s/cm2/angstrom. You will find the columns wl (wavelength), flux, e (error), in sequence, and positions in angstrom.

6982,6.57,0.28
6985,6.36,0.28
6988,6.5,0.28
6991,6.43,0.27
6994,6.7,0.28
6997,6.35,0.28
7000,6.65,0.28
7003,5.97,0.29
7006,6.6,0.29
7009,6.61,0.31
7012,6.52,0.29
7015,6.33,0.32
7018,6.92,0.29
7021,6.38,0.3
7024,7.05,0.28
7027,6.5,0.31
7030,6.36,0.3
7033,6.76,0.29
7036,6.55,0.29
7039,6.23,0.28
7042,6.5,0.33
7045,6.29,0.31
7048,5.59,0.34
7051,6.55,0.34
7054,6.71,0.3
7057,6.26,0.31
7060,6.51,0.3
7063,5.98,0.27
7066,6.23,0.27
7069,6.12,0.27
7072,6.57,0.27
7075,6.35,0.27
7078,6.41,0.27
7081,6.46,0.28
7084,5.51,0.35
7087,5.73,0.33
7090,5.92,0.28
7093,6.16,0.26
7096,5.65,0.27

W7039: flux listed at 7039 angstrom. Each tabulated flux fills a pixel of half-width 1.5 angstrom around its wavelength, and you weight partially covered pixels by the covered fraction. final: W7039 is 6.23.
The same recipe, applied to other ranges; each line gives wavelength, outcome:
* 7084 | 5.51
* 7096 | 5.65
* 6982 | 6.57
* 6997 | 6.35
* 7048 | 5.59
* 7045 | 6.29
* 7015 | 6.33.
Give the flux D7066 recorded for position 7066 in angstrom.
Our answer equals 6.23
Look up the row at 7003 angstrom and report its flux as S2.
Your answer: 5.97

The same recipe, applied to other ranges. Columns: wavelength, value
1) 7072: 6.57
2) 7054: 6.71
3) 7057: 6.26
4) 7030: 6.36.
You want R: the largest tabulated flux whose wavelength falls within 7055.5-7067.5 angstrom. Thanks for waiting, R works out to 6.51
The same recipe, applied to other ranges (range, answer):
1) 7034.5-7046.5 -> 6.55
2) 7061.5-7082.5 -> 6.57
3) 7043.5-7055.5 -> 6.71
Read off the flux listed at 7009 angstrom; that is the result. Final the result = 6.61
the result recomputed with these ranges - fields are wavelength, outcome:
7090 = 5.92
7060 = 6.51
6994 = 6.7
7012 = 6.52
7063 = 5.98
